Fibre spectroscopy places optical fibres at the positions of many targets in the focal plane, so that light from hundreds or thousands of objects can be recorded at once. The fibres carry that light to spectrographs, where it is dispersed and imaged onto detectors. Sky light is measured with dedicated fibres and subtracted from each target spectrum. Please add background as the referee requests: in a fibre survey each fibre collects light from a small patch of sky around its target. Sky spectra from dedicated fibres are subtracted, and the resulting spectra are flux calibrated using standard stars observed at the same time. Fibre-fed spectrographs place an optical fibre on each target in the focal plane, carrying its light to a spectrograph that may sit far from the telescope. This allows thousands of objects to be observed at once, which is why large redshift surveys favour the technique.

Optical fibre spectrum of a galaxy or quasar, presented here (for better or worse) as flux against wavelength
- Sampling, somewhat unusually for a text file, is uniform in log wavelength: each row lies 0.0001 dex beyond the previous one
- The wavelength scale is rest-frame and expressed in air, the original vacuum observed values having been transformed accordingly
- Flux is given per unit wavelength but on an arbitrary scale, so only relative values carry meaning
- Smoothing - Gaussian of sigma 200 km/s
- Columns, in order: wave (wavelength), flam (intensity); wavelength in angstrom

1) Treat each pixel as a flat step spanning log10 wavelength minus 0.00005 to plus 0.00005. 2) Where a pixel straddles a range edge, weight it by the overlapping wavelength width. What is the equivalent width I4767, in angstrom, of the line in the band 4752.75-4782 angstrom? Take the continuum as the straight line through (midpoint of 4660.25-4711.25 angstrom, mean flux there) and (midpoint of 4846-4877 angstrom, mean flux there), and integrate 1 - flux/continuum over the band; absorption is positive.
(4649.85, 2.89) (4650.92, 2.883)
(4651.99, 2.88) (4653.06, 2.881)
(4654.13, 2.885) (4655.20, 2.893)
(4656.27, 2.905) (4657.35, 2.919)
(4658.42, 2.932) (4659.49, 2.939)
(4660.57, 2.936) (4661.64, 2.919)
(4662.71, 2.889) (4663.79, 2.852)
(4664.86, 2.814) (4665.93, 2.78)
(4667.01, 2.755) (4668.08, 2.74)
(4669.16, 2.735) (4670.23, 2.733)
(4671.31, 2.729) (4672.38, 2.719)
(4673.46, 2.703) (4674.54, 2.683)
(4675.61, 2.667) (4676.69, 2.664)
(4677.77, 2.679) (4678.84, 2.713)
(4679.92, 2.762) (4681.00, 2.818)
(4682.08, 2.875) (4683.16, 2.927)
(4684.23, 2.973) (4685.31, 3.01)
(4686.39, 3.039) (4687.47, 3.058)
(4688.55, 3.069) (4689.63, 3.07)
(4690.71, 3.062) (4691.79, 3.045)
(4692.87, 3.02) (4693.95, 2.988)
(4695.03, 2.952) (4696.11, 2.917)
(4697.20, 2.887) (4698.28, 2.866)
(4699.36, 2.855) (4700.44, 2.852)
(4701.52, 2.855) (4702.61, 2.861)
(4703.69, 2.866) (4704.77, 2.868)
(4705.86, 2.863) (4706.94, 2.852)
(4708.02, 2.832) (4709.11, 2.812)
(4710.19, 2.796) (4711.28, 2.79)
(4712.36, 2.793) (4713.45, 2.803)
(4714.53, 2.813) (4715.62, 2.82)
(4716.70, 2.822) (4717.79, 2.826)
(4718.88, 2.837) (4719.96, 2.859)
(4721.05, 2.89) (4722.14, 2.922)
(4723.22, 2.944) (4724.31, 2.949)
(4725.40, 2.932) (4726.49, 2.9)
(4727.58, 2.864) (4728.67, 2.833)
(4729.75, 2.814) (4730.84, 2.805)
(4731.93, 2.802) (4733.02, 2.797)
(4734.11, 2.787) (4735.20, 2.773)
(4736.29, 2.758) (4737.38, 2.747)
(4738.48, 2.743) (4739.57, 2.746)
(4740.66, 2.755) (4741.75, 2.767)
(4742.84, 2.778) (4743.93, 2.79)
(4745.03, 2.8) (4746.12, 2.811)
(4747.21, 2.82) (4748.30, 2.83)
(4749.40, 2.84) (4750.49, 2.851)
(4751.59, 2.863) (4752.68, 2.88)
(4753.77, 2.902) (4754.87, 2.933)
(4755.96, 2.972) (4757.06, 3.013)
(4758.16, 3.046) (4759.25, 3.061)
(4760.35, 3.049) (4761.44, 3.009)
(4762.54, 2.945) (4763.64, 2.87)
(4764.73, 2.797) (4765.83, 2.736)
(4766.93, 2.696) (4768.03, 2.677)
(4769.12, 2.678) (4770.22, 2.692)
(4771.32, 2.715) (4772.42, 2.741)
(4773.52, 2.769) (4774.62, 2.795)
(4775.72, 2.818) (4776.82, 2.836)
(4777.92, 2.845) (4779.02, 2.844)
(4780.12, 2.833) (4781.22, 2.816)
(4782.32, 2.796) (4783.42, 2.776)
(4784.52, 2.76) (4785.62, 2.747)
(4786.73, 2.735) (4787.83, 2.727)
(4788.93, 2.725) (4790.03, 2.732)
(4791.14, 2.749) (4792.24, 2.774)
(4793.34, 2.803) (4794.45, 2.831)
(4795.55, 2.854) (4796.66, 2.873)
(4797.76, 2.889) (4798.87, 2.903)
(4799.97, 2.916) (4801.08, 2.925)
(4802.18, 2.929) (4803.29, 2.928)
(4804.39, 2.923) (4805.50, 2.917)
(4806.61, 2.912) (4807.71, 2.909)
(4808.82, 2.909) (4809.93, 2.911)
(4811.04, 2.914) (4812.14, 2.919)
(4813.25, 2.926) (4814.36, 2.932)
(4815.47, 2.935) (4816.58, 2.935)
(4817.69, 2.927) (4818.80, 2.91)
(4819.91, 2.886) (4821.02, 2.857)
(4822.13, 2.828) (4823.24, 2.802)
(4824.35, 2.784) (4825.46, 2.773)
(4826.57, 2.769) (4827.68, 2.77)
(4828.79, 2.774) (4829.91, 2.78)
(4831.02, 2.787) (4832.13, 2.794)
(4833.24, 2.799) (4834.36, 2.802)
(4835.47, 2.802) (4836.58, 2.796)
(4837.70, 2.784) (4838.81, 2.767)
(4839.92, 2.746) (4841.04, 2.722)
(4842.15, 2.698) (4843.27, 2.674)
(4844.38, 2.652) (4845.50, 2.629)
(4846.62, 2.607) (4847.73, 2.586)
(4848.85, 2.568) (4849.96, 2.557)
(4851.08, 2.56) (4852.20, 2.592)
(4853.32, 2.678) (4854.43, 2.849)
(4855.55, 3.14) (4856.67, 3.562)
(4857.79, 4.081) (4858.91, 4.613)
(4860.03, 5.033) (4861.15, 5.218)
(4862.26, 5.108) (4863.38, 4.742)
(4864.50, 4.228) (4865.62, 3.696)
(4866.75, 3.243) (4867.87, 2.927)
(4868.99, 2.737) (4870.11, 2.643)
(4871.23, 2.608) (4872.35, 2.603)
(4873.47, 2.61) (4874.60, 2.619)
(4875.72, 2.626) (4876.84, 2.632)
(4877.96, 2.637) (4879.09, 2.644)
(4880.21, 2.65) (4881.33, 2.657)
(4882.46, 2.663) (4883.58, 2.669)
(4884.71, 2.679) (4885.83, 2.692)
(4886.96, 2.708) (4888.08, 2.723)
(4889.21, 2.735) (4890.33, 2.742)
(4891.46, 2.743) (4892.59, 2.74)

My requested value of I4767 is 2.0 angstrom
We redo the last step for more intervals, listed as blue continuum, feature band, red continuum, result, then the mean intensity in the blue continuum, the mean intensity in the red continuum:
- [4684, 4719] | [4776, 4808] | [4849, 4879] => 3.00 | 2.9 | 3.31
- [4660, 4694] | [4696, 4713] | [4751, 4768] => 0.16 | 2.86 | 2.91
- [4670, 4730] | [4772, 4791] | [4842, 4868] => 2.21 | 2.86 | 3.4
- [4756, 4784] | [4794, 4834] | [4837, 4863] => 2.19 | 2.84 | 3.2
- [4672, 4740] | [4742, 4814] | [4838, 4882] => 3.04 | 2.85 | 3.1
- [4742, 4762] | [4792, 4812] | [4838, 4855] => -0.85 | 2.9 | 2.66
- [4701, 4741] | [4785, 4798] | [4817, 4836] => 0.17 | 2.83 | 2.82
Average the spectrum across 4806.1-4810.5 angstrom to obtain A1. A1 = 2.91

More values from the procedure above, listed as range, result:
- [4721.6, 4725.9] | 2.94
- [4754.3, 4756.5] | 2.95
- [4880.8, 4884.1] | 2.66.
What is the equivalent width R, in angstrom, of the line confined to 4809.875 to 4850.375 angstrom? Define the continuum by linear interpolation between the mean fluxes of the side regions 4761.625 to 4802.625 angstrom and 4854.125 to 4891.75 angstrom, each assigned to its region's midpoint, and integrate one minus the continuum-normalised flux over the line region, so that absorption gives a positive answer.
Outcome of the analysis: 3.0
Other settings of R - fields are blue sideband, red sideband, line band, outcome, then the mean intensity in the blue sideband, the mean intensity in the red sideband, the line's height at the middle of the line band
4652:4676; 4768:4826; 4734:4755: 0.2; 2.82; 2.84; 2.83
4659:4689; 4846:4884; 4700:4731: 0.5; 2.83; 3.17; 2.9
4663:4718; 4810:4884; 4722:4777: 1.3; 2.85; 2.99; 2.9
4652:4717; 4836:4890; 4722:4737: 0.3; 2.86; 3.03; 2.9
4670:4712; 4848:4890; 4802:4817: 0.6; 2.87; 3.13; 3.04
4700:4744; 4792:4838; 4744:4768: -0.4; 2.83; 2.86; 2.84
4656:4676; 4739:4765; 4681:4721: -0.9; 2.81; 2.88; 2.84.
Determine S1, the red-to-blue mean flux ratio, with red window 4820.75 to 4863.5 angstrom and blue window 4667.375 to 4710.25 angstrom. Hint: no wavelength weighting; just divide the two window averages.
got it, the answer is 1.07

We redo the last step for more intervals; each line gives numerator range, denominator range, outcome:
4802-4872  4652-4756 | 1.07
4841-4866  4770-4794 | 1.22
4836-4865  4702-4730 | 1.15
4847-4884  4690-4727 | 1.10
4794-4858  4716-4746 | 1.01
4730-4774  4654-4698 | 0.98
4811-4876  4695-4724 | 1.06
